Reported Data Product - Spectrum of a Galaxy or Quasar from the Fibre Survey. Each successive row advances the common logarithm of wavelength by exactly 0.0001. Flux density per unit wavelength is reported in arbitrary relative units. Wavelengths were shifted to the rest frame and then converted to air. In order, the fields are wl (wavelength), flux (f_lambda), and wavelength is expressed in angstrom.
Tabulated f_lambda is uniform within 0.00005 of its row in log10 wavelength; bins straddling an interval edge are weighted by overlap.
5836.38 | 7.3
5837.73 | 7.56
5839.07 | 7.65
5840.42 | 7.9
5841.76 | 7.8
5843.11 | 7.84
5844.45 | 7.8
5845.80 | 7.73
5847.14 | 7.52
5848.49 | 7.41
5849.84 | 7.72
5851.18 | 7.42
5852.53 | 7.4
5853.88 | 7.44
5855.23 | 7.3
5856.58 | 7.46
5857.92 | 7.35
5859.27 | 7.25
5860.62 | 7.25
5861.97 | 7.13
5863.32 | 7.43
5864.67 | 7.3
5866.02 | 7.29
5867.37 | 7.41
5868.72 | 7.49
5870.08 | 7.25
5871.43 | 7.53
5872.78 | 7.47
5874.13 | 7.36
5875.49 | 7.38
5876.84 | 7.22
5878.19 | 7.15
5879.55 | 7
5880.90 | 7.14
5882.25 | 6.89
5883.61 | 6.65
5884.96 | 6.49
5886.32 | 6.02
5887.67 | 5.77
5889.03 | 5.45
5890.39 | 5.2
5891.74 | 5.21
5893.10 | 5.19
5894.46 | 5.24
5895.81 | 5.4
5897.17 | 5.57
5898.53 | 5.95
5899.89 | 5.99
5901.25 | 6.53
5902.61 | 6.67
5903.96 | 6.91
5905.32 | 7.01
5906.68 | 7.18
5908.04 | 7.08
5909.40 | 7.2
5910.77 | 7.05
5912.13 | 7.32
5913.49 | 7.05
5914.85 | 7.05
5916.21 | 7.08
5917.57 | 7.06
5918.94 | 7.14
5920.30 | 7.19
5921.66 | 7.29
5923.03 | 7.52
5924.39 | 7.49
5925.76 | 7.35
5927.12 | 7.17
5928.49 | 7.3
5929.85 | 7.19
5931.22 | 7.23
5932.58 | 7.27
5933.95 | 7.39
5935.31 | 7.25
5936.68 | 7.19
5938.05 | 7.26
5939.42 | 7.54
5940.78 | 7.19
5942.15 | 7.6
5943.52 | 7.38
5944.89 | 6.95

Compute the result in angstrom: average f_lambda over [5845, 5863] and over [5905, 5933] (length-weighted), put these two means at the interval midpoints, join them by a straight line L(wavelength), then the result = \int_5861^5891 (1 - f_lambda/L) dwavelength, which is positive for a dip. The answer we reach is 1.8 angstrom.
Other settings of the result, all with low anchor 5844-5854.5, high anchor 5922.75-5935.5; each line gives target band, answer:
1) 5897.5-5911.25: 1.24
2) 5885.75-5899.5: 3.55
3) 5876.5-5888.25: 1.19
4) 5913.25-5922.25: 0.28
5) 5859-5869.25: 0.25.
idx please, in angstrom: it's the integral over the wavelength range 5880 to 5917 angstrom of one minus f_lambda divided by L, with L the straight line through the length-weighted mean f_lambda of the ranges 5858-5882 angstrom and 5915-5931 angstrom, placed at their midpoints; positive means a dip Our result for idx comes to 4.5 angstrom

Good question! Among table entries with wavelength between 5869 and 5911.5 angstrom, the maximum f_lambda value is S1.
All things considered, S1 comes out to 7.53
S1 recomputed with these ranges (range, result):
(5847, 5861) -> 7.72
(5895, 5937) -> 7.52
